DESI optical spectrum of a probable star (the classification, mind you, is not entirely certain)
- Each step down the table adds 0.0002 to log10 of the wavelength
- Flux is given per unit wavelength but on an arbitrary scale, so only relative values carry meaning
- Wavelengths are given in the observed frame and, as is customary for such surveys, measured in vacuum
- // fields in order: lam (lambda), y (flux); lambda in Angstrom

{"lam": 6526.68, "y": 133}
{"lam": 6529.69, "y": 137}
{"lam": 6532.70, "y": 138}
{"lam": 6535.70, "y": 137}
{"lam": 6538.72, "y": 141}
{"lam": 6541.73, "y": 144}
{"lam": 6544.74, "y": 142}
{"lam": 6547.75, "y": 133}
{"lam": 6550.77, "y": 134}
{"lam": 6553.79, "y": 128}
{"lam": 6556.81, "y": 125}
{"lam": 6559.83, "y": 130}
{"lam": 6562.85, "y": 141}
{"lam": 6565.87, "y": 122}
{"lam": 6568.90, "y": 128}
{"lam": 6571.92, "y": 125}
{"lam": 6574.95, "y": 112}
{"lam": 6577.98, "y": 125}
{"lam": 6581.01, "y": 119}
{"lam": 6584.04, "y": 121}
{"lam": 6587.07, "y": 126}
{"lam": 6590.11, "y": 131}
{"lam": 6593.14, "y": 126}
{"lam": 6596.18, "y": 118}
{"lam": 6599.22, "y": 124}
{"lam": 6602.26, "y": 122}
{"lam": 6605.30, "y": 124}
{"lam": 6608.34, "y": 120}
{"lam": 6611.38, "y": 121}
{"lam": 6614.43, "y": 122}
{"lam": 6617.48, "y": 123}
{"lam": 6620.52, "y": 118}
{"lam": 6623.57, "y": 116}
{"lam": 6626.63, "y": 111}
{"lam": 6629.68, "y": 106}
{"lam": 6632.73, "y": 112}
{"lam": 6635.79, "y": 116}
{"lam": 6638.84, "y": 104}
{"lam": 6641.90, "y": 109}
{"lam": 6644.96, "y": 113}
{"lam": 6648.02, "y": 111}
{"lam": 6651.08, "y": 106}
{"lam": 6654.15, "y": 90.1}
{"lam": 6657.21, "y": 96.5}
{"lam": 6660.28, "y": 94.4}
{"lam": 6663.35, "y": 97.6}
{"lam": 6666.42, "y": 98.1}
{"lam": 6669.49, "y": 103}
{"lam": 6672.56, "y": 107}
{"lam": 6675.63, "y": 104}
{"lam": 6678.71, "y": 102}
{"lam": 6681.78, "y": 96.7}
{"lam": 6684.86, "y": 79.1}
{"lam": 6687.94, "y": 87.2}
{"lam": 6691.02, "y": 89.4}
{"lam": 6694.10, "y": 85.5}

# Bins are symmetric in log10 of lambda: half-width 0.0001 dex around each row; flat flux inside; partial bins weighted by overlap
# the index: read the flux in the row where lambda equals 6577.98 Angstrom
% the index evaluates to 125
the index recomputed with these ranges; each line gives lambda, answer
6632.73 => 112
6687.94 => 87.2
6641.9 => 109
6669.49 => 103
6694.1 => 85.5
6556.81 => 125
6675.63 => 104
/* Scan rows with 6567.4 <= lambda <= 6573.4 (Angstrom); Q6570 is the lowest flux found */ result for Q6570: 125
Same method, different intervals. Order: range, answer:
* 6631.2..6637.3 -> 112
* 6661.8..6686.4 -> 79.1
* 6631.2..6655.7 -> 90.1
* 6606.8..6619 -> 120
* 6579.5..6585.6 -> 119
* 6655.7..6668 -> 94.4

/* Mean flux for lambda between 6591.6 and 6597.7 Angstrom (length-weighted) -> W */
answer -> 122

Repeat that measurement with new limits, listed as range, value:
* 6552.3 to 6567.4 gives 129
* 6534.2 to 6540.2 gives 139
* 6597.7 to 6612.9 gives 122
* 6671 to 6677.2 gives 105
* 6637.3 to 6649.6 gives 109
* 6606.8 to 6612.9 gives 121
